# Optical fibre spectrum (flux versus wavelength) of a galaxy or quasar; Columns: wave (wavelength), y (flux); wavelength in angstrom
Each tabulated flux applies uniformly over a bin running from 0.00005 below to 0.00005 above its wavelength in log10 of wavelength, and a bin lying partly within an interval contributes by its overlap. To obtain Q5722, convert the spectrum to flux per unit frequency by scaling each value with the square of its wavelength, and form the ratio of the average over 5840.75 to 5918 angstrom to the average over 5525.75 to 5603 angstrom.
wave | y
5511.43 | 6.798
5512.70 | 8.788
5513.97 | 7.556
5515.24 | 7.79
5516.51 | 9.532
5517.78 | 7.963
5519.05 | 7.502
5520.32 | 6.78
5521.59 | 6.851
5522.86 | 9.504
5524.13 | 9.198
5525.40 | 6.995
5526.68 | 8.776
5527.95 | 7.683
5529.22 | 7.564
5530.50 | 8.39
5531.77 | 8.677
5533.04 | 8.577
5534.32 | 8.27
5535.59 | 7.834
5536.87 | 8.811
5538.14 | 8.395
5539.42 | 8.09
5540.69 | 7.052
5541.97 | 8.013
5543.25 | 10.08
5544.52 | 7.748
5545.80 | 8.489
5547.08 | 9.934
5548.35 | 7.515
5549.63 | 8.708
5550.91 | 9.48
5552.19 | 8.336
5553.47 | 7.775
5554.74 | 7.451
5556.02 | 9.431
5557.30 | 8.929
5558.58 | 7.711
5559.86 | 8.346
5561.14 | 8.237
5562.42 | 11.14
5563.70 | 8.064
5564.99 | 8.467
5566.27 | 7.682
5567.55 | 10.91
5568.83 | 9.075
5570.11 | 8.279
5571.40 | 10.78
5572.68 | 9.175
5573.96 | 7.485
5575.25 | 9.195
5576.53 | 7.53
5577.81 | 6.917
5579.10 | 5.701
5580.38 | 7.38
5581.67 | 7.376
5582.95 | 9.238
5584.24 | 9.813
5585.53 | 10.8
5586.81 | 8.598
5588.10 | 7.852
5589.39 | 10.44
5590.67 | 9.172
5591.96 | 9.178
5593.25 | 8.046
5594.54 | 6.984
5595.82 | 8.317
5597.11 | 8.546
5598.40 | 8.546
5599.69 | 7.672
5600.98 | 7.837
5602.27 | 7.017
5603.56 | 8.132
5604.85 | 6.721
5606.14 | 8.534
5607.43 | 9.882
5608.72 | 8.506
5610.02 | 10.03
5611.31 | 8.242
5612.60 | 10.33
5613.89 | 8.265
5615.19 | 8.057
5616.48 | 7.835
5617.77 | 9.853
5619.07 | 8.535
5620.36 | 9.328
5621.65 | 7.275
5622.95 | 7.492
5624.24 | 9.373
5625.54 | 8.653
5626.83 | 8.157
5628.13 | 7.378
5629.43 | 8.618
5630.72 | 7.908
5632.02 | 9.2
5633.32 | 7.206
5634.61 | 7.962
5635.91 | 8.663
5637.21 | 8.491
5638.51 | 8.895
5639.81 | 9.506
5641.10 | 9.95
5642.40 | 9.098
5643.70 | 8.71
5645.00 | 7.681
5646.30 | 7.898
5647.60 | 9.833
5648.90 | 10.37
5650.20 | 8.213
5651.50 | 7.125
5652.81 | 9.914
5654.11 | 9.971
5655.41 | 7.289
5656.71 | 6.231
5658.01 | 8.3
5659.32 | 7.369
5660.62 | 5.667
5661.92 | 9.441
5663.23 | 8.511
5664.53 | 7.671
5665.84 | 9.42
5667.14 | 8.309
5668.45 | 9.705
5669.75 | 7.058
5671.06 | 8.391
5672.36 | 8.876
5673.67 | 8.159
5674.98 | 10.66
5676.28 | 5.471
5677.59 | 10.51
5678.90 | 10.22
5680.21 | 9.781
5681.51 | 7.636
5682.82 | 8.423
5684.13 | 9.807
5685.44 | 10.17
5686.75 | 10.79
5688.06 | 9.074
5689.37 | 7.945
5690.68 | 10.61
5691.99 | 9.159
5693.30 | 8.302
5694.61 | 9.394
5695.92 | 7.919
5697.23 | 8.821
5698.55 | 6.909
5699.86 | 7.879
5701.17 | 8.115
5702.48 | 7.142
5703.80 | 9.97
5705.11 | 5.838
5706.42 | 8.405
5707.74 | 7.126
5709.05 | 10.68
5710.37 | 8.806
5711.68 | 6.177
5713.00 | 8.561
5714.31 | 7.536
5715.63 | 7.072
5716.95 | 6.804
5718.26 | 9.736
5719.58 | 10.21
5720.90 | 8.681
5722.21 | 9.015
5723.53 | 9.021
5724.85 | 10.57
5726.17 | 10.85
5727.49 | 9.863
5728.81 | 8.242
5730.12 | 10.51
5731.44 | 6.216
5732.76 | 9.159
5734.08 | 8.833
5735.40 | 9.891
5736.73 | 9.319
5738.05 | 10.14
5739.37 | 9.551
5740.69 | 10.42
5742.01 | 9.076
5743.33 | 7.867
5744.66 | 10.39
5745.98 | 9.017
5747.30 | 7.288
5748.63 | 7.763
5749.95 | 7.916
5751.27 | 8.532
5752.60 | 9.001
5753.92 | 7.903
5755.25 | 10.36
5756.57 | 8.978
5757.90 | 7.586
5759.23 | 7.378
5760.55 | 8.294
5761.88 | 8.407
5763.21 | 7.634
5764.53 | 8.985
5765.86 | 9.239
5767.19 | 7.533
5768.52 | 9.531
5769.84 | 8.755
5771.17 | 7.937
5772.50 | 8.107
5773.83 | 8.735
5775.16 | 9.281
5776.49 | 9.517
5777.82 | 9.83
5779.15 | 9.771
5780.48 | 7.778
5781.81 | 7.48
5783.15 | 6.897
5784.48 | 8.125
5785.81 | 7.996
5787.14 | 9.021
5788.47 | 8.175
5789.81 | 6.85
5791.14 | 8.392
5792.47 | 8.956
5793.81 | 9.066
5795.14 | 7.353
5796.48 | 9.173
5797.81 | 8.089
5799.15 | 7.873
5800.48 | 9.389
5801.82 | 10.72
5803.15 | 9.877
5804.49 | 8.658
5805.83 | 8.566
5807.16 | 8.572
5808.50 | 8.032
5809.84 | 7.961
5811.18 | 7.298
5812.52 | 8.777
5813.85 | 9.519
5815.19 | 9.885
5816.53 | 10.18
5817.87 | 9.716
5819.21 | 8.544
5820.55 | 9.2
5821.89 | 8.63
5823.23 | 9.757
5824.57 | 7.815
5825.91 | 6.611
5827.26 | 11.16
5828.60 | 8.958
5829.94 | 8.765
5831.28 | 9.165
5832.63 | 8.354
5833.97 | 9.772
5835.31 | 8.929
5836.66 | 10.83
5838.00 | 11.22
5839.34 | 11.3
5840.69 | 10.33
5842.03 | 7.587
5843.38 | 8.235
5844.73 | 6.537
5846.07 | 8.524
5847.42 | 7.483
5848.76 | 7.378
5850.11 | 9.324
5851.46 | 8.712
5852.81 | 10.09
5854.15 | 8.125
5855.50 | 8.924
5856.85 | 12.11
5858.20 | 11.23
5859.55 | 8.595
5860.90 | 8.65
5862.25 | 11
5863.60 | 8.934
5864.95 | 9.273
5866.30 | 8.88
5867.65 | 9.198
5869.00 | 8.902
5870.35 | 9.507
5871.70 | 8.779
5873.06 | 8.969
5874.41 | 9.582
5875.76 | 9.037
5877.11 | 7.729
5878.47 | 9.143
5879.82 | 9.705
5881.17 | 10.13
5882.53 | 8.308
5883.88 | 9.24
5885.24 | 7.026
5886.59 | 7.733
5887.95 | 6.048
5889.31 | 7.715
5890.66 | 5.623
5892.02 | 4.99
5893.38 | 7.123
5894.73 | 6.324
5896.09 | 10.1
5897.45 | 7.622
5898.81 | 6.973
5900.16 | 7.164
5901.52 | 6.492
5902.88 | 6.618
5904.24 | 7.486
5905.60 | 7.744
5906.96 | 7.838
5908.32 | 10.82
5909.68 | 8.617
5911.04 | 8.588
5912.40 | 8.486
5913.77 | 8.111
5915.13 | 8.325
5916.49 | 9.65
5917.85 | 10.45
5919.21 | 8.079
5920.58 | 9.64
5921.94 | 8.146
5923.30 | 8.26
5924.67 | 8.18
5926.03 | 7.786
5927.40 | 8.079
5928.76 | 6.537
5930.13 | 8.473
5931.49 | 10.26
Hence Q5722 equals 1.12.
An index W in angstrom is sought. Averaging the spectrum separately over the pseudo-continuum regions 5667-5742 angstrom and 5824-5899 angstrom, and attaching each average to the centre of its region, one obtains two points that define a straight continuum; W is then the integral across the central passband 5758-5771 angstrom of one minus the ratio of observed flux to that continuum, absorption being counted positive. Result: 0.63 angstrom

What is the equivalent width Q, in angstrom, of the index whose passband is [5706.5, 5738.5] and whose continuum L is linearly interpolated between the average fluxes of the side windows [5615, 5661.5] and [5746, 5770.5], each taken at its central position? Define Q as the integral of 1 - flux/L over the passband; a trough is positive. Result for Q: -1.72 angstrom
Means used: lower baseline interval 8.4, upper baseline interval 8.41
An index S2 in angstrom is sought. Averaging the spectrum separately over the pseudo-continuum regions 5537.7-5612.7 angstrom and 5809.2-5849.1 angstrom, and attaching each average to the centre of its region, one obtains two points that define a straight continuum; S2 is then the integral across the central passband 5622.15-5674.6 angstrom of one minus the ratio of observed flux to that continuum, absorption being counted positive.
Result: 1.3 angstrom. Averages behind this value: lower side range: 8.52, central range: 8.42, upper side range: 8.96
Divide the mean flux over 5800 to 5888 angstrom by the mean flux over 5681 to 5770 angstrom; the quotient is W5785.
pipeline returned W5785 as 1.04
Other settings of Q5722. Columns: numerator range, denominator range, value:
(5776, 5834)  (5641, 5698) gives 1.05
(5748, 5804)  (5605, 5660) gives 1.05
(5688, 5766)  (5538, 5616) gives 1.07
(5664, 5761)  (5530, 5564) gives 1.09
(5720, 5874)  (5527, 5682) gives 1.12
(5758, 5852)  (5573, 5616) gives 1.12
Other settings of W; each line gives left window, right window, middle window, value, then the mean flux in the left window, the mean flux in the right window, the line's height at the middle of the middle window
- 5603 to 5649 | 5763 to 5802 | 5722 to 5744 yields -2.0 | 8.61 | 8.52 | 8.55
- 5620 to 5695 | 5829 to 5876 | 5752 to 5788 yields 1.8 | 8.64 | 9.21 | 8.97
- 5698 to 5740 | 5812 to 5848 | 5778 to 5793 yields 1.3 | 8.66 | 9.11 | 8.93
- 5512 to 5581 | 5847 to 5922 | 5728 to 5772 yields -1.4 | 8.34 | 8.51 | 8.45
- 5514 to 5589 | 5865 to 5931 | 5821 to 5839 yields -2.2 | 8.41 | 8.22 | 8.26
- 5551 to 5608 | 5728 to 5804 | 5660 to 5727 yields -0.4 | 8.48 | 8.67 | 8.6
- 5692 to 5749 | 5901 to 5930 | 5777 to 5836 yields -1.5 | 8.69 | 8.29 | 8.51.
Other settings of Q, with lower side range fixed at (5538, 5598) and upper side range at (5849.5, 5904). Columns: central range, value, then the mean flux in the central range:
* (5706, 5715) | 0.4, 8.17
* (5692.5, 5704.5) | 0.3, 8.27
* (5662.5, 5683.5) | -0.4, 8.68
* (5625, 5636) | 0.5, 8.17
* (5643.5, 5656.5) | -0.1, 8.62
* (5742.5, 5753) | 0.1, 8.47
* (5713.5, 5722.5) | 0.1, 8.42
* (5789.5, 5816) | -0.6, 8.68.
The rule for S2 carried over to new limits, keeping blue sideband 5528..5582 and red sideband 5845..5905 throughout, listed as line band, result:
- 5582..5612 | -0.7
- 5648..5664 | 0.3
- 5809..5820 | -0.7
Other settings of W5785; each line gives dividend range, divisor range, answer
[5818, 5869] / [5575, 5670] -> 1.09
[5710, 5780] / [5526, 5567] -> 1.04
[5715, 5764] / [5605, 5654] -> 1.02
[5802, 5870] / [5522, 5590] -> 1.07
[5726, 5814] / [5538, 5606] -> 1.03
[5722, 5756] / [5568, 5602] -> 1.08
